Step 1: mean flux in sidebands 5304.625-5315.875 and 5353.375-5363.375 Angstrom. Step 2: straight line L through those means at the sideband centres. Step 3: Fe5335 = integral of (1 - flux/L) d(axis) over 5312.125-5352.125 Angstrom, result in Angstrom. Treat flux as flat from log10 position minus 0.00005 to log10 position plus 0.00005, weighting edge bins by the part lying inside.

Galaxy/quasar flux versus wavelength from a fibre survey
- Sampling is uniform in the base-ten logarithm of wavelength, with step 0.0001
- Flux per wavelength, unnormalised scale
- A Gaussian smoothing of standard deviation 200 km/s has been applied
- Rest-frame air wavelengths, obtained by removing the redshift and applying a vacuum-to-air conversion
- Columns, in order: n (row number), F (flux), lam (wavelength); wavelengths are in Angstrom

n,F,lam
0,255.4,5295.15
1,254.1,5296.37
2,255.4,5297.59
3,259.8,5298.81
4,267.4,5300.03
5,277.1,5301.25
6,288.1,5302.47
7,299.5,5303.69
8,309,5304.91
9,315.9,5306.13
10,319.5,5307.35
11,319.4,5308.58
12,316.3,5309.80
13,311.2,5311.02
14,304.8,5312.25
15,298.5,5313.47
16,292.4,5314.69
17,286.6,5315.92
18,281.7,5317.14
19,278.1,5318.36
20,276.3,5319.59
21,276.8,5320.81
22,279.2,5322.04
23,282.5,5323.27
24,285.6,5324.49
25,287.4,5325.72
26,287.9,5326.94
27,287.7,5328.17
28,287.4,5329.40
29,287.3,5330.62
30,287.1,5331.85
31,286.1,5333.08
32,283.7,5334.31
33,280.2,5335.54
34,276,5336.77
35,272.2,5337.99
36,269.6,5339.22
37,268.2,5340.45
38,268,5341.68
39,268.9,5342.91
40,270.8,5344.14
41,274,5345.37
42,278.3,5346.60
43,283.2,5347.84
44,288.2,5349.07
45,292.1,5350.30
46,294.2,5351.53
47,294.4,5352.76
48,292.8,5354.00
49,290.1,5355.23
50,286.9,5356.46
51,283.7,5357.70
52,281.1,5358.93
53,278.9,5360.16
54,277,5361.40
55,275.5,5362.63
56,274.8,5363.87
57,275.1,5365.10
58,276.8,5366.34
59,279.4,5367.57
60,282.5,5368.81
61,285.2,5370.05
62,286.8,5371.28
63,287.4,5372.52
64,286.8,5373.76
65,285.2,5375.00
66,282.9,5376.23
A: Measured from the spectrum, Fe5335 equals 1.97 Angstrom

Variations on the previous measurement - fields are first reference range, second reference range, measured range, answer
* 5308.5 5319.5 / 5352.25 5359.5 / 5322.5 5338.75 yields 0.53 Angstrom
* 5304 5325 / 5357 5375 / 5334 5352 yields 0.63 Angstrom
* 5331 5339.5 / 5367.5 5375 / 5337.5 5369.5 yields 0.27 Angstrom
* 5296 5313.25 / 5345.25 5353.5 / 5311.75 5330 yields 0.31 Angstrom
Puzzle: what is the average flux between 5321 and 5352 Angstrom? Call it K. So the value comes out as 281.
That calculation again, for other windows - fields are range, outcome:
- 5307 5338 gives 290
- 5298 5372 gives 285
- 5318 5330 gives 283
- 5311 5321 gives 289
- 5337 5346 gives 271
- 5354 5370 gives 281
